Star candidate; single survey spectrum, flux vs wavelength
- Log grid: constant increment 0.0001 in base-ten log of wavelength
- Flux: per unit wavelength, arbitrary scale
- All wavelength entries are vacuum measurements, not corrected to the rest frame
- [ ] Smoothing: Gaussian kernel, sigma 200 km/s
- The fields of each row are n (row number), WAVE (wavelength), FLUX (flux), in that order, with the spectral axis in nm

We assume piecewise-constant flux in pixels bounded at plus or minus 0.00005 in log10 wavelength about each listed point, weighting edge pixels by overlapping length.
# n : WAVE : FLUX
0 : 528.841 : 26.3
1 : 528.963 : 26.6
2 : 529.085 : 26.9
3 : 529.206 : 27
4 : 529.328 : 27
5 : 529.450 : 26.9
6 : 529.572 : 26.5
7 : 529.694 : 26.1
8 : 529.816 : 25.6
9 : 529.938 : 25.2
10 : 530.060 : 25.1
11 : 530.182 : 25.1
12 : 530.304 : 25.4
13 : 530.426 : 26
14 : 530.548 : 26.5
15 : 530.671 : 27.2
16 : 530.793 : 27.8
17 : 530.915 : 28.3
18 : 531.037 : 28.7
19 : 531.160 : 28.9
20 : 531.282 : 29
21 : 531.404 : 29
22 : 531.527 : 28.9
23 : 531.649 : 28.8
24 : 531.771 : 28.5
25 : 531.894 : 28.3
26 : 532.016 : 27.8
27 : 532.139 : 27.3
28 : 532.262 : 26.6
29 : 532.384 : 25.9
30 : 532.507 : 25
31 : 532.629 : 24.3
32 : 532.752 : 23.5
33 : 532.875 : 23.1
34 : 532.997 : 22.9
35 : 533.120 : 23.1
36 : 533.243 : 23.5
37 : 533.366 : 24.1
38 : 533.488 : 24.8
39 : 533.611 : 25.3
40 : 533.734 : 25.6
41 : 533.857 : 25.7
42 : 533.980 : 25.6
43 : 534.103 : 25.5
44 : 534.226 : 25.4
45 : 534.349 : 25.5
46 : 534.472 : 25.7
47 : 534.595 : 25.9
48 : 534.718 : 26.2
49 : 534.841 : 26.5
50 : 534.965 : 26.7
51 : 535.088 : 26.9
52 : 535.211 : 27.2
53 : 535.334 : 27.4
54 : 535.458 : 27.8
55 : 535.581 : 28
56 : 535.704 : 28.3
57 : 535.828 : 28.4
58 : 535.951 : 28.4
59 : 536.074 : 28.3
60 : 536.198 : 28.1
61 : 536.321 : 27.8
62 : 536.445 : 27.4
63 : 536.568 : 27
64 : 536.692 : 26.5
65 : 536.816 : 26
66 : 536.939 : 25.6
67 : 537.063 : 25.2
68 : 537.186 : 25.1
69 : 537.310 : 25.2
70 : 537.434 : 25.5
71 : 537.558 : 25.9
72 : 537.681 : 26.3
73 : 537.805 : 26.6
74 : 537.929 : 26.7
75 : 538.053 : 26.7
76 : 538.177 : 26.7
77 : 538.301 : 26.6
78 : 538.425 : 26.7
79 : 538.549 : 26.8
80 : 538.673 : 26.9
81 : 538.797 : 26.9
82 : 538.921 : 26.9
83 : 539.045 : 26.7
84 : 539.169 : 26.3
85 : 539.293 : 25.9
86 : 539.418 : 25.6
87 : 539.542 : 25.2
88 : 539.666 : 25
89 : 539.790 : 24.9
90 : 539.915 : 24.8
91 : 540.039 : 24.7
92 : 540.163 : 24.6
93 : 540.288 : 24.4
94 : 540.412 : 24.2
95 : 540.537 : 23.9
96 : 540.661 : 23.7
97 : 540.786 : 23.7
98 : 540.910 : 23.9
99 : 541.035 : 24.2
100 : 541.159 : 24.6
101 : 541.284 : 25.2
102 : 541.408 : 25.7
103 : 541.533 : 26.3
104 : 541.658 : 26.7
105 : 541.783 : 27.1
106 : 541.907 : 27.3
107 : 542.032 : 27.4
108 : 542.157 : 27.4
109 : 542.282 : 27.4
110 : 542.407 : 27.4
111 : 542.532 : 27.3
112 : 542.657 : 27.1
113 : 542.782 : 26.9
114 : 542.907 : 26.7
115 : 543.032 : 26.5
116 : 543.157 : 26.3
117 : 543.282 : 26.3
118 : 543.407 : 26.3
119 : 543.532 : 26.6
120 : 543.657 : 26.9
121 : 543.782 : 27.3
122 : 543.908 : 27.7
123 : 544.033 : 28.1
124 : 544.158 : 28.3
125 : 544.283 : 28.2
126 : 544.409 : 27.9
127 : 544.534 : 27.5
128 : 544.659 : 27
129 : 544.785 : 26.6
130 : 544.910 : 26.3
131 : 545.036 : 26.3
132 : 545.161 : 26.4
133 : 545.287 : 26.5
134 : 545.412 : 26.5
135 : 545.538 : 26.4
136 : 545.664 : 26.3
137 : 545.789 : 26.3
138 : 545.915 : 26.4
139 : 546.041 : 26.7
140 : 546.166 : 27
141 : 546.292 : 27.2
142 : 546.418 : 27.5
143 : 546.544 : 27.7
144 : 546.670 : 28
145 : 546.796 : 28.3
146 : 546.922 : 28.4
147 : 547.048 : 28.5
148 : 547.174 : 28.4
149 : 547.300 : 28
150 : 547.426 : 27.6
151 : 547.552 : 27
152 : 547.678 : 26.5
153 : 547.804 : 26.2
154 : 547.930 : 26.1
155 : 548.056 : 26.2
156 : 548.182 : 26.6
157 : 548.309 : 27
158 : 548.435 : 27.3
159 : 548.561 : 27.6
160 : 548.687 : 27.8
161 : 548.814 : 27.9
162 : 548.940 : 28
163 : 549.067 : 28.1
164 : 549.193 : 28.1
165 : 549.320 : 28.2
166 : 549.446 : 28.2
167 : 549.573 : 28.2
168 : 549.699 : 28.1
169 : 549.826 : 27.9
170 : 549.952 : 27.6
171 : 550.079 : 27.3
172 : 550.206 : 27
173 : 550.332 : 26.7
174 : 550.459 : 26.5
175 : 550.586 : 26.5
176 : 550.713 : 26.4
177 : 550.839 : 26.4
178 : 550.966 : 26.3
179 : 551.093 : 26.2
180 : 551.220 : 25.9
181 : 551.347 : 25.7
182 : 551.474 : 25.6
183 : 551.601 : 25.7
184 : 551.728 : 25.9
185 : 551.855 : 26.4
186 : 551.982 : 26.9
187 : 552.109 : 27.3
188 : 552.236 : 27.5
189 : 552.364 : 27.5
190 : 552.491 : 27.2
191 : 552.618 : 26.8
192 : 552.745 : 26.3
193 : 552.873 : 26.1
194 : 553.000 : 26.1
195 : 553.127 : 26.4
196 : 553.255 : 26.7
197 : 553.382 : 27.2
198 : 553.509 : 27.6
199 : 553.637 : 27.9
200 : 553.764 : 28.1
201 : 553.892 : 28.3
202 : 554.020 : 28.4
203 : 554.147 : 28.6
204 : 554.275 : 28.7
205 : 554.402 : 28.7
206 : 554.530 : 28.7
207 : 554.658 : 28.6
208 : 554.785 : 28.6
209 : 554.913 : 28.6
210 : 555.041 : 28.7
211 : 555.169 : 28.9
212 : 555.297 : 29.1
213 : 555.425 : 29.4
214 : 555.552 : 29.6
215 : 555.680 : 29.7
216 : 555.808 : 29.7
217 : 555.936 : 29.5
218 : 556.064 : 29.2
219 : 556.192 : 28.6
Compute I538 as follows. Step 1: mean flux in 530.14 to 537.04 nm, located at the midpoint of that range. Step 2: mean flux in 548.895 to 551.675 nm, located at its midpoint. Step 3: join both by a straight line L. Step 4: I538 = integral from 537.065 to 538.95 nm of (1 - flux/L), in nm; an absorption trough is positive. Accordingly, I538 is 0.025 nm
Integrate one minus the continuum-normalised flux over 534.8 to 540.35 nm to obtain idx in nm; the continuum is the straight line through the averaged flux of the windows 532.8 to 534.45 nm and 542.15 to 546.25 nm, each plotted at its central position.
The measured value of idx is -0.21 nm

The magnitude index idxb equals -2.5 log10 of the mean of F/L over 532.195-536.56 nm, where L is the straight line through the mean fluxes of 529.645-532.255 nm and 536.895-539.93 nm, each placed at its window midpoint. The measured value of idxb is 0.028 mag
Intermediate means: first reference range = 27.3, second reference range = 26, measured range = 26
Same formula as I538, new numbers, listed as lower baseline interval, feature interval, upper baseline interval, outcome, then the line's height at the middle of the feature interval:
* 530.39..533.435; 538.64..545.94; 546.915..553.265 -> 0.16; 26.8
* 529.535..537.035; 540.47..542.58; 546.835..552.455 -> 0.08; 26.8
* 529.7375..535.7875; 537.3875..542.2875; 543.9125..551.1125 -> 0.18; 26.8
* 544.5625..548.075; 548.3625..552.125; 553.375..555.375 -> 0.09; 27.7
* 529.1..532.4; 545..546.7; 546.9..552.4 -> 0.02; 27.1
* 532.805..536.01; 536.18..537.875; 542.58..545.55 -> 0.00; 26.2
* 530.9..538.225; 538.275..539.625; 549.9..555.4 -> 0.01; 26.7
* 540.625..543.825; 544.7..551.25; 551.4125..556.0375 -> -0.03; 27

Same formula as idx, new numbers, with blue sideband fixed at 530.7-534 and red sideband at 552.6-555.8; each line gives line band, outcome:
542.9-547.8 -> 0.05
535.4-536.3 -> -0.05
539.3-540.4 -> 0.08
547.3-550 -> 0.02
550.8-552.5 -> 0.09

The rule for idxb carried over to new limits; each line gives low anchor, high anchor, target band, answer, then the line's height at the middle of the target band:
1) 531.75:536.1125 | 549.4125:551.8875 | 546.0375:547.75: -0.04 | 26.6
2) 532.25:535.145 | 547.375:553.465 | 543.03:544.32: -0.04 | 26.2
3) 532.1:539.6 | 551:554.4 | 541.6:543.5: -0.02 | 26.5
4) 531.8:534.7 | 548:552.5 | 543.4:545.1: -0.03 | 26.4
